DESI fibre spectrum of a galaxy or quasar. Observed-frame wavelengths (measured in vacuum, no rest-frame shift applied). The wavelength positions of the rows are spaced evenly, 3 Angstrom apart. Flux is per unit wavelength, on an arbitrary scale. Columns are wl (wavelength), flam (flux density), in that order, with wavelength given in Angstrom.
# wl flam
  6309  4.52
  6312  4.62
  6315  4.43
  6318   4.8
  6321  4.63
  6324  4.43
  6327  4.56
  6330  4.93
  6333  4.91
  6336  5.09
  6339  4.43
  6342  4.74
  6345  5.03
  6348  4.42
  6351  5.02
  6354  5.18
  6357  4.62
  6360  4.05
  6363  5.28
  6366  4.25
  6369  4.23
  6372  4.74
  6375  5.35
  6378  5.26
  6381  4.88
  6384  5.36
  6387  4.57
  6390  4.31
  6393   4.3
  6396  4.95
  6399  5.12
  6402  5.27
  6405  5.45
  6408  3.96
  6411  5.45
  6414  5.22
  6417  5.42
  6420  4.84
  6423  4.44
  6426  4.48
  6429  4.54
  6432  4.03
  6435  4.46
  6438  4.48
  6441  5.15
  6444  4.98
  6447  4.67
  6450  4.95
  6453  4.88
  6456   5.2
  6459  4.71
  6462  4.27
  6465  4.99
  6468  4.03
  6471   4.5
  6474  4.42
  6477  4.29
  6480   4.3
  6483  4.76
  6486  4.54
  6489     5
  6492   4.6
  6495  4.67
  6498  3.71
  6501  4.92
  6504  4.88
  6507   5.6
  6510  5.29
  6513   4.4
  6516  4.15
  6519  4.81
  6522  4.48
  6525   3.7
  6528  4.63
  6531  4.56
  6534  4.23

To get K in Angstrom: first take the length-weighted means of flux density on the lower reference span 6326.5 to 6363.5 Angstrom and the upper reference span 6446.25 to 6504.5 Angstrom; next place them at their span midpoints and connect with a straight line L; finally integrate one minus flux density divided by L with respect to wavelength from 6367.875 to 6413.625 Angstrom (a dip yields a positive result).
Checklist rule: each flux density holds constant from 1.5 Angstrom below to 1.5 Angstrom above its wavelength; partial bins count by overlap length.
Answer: -1.7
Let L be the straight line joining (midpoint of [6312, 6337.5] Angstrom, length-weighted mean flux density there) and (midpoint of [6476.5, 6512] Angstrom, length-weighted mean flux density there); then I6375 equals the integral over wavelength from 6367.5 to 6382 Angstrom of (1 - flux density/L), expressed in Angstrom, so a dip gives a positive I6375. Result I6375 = -0.5 Angstrom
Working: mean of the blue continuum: 4.72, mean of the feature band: 4.89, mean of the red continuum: 4.72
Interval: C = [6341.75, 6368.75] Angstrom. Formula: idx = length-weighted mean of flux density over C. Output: 4.71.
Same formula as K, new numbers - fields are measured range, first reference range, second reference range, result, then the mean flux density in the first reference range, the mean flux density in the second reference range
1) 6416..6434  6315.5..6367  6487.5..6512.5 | 0.7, 4.73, 4.82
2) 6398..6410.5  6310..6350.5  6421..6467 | -0.8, 4.7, 4.68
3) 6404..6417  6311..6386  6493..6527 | -1.0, 4.77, 4.6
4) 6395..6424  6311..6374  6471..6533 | -2.4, 4.69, 4.58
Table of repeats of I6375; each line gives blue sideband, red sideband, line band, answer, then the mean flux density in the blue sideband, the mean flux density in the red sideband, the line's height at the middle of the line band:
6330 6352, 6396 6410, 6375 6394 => 0.3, 4.81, 4.97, 4.92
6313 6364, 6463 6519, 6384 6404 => -0.5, 4.73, 4.62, 4.69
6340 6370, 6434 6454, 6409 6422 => -1.1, 4.69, 4.8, 4.76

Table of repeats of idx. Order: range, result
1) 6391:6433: 4.82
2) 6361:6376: 4.73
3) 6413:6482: 4.66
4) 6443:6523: 4.67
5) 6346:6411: 4.81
